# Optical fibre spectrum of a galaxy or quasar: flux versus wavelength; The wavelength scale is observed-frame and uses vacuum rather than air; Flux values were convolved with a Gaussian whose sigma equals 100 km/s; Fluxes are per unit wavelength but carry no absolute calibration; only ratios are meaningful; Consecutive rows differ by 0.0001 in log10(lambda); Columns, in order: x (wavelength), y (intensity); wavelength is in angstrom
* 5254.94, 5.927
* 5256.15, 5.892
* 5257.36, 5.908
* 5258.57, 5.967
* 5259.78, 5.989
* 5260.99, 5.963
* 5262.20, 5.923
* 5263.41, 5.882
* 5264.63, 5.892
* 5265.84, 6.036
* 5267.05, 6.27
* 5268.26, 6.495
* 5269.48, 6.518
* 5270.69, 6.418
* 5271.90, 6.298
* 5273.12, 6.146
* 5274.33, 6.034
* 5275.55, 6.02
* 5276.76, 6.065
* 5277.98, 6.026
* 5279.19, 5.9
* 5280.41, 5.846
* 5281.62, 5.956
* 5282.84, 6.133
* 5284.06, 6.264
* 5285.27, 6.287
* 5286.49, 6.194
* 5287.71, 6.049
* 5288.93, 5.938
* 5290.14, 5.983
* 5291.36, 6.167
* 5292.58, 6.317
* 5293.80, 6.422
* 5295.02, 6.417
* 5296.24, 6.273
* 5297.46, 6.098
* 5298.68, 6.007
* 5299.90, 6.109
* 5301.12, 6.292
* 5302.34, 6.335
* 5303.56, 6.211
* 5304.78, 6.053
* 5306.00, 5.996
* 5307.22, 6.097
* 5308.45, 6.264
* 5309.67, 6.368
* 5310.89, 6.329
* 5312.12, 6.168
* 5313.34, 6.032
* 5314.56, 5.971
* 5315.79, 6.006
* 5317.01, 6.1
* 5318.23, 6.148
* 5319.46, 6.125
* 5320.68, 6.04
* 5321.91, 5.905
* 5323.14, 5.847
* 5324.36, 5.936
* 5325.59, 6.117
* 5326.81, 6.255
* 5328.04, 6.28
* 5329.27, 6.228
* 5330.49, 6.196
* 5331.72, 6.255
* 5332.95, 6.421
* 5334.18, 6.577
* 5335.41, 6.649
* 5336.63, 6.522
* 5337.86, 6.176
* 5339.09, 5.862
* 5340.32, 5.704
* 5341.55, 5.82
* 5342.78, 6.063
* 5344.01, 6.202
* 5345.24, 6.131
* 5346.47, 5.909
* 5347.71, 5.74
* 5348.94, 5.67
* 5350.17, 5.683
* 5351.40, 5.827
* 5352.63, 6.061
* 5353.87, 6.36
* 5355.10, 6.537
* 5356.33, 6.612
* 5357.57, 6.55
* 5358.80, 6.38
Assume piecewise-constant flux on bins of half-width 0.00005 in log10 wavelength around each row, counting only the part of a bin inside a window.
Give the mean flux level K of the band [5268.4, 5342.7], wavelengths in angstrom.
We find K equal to 6.15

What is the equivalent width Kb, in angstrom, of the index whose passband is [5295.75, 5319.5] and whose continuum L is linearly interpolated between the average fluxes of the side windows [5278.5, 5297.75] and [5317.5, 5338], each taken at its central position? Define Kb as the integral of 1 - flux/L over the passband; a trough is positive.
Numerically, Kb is 0.1 angstrom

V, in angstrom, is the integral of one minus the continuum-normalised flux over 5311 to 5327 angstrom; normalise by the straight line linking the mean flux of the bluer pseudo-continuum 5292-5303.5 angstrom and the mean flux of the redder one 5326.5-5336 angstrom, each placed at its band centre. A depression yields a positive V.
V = 0.67 angstrom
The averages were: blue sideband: 6.25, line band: 6.05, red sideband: 6.36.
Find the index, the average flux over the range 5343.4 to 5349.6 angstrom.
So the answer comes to 5.92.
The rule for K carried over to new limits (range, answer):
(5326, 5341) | 6.26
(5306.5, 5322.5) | 6.12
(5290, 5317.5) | 6.18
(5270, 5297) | 6.14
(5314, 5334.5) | 6.13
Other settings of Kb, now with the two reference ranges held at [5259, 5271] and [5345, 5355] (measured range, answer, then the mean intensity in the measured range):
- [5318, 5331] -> -0.21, 6.1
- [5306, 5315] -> -0.20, 6.17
